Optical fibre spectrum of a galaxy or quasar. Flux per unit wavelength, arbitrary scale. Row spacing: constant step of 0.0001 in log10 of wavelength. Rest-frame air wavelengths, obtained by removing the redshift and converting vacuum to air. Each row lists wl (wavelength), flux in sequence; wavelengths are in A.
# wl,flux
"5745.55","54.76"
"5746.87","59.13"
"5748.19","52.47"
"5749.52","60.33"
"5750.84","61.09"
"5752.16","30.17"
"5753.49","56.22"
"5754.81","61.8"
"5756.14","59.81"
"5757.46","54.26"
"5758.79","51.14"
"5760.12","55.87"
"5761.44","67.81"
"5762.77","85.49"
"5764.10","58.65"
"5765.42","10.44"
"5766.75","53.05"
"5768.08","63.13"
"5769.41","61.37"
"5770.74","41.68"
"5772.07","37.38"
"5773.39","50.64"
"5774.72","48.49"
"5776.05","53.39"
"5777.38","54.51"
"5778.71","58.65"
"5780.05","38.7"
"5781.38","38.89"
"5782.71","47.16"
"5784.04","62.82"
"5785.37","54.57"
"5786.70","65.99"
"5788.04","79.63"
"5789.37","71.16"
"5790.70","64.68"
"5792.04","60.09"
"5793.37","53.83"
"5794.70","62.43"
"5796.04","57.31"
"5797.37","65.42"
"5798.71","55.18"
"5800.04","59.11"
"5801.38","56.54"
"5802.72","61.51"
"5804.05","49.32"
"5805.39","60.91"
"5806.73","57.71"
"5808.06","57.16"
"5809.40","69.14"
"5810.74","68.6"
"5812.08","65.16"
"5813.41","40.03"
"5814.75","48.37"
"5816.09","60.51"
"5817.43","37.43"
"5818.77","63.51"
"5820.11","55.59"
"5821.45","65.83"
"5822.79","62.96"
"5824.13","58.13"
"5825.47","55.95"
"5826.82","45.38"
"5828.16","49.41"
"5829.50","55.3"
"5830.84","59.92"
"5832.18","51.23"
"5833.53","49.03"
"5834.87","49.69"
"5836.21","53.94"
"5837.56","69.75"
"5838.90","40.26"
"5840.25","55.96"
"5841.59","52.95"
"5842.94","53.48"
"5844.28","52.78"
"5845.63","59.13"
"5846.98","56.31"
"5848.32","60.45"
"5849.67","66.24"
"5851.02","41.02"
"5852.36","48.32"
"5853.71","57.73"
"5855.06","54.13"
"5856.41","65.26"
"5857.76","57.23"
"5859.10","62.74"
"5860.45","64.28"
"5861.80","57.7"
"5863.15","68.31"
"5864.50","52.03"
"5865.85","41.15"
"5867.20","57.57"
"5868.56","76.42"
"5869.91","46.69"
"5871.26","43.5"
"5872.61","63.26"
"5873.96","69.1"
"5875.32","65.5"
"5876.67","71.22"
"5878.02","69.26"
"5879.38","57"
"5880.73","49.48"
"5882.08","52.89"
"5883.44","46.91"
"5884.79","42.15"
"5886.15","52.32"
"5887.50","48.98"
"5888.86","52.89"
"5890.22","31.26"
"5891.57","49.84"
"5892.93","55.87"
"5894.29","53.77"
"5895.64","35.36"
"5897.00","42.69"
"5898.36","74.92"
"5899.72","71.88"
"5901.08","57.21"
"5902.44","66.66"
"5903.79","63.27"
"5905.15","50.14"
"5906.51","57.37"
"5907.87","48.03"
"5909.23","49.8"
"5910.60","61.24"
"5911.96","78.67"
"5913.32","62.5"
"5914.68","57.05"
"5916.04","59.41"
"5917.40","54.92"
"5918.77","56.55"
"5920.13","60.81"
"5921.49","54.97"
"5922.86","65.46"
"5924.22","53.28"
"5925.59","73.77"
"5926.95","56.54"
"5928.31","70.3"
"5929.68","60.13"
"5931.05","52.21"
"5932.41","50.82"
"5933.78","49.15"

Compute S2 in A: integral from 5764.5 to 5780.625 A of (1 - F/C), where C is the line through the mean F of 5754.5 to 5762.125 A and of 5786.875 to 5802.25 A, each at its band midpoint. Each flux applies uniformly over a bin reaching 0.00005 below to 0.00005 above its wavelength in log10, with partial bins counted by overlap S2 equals 3.3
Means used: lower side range 58.3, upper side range 62.4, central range 47.8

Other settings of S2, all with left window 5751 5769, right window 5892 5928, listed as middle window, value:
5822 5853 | 1.33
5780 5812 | -2.25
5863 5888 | 0.60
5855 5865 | -0.60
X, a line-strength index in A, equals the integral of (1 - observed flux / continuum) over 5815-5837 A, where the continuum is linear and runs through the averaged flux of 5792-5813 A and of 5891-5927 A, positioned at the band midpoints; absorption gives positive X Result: 1.8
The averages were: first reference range 59.7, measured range 54.6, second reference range 58.3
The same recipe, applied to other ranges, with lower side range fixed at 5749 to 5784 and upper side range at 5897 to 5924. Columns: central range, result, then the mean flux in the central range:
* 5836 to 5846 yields 0.30 A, 54.7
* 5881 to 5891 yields 2.01 A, 46.9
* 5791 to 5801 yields -0.96 A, 59.2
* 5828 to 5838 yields 0.22 A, 54.7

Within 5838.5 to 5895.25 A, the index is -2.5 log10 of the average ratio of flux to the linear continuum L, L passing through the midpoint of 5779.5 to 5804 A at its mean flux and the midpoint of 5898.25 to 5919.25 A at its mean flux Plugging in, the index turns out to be 0.08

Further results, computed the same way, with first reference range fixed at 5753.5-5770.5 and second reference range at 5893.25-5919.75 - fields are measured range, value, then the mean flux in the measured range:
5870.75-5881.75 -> -0.06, 61.1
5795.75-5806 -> -0.02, 58.2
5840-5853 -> 0.05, 54.7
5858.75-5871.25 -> 0.00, 57.6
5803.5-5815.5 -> -0.01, 57.5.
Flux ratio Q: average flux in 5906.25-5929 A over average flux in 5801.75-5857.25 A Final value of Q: 1.08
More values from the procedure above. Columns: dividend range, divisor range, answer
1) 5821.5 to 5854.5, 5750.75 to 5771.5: 1.01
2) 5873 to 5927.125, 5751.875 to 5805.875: 1.02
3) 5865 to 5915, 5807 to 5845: 1.01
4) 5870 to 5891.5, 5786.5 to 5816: 0.90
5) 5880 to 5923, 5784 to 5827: 0.93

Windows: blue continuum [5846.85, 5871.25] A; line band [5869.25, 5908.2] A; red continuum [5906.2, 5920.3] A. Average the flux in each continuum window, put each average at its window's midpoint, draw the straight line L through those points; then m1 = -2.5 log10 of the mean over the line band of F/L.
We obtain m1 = 0.06 mag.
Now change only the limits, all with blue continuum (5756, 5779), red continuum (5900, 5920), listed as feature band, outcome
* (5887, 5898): 0.23 mag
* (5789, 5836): -0.04 mag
